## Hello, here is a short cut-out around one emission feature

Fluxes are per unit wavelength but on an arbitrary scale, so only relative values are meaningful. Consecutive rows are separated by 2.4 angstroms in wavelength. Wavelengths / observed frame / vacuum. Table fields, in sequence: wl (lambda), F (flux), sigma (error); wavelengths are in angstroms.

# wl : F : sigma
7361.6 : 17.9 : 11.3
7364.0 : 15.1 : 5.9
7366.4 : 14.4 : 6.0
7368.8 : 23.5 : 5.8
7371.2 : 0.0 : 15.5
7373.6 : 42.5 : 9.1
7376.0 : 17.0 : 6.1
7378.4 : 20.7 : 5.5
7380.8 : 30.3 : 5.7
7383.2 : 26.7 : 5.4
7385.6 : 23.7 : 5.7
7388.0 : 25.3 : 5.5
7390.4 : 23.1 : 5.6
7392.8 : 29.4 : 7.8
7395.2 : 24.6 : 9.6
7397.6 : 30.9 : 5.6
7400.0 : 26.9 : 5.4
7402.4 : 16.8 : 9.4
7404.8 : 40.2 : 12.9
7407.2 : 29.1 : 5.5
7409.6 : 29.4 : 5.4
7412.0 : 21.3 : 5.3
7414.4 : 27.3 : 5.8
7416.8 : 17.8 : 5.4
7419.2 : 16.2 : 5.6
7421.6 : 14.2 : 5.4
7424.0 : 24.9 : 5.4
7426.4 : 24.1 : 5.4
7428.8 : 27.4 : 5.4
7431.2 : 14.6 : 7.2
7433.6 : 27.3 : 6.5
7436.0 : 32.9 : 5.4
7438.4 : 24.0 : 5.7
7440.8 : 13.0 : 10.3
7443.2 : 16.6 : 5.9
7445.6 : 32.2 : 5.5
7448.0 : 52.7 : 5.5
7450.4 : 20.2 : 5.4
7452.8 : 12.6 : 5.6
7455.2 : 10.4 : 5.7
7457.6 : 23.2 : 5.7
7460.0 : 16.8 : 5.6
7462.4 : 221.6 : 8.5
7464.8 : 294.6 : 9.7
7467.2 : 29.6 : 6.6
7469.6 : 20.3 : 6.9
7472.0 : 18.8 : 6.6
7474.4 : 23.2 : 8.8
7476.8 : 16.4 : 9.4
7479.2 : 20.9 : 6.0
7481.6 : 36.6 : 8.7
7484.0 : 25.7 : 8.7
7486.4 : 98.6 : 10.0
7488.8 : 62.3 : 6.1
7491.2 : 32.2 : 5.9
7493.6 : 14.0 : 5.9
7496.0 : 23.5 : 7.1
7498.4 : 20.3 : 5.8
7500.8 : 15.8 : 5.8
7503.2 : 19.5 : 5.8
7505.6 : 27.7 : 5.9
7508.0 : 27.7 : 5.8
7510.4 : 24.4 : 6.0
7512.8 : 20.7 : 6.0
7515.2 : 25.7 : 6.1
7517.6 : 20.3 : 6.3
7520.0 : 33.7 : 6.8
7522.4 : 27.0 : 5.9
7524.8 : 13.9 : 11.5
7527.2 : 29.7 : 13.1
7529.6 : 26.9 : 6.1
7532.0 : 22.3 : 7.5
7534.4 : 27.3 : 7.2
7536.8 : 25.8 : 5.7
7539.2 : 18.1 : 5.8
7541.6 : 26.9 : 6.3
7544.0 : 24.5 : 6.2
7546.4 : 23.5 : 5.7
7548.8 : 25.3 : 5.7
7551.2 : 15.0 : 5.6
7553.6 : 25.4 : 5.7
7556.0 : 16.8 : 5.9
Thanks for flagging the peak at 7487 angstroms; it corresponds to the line [N II] 6583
